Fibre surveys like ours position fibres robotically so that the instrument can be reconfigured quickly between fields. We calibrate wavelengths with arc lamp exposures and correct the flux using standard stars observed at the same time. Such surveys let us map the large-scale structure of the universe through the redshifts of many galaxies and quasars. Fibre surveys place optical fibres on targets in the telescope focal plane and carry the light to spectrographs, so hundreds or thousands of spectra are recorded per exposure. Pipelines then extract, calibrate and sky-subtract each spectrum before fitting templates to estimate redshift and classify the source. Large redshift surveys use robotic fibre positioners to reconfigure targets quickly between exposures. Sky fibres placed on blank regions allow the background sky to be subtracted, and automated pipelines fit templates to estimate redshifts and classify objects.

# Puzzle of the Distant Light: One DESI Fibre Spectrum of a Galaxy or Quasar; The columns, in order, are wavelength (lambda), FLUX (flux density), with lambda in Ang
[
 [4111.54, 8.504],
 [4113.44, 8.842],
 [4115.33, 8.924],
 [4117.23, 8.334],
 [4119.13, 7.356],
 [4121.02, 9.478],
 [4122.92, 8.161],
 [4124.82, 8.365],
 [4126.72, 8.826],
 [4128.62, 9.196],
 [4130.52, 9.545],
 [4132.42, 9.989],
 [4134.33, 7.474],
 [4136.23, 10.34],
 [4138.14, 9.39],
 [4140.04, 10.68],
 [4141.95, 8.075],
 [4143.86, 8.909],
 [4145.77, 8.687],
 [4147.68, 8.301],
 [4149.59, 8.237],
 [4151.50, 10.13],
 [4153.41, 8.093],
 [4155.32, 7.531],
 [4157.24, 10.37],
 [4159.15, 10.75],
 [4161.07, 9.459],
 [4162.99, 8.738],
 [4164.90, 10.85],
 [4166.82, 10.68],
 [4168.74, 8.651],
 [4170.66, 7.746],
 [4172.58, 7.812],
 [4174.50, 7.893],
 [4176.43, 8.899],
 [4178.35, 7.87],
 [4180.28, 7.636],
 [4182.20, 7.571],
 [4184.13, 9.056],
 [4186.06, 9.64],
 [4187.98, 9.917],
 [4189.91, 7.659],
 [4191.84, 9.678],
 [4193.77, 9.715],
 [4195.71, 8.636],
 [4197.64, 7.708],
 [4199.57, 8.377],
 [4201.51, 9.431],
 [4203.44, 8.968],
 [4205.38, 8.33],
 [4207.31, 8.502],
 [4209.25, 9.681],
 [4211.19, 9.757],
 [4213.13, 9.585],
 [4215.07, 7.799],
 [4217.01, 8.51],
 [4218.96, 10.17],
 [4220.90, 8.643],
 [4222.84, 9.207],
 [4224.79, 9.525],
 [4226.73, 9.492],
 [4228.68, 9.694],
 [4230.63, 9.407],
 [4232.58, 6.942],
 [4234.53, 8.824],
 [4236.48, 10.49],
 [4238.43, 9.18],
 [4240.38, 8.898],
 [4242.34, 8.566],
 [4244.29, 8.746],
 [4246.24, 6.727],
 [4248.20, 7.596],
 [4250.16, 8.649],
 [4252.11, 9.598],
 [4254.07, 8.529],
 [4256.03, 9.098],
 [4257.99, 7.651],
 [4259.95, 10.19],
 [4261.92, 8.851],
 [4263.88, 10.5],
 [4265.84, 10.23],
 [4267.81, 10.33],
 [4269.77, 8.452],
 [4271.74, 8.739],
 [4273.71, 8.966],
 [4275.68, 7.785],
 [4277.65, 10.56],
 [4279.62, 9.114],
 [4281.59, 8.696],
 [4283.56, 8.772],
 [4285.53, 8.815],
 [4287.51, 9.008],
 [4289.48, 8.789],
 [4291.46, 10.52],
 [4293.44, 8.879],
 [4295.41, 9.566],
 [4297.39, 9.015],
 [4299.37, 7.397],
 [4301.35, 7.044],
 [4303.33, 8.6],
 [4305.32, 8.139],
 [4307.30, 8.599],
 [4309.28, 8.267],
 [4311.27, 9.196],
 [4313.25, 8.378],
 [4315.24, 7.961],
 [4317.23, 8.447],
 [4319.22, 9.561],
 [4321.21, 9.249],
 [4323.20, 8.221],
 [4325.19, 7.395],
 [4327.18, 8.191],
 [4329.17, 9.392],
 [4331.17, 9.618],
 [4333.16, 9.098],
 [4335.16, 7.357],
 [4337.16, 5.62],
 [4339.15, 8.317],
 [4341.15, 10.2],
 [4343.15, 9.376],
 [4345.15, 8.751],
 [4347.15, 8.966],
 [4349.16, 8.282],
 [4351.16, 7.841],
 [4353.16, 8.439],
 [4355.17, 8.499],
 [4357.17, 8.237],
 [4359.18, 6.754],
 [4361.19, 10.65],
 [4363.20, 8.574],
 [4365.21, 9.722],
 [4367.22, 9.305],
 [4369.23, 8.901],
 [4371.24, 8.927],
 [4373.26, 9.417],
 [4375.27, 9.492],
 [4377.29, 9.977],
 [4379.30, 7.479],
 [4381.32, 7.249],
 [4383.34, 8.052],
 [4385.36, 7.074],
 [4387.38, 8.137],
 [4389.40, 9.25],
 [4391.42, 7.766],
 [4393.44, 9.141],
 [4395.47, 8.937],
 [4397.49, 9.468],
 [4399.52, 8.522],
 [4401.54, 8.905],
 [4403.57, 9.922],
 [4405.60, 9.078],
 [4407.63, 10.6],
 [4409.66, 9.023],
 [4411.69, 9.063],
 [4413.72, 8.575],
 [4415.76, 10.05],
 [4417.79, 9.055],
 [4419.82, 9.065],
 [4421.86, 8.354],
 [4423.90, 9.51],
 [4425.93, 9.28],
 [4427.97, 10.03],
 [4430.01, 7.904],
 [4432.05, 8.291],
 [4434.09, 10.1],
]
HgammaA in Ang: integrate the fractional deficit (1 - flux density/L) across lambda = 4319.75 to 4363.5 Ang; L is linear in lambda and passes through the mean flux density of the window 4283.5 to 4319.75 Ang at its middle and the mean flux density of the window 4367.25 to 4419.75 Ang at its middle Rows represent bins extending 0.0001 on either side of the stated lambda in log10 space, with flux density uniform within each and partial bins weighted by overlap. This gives 1.3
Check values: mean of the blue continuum 8.67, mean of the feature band 8.51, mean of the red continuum 8.9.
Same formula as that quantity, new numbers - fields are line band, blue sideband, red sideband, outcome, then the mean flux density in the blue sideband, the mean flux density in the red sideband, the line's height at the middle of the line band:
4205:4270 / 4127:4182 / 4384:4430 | -0.3 Ang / 8.97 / 9.01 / 8.99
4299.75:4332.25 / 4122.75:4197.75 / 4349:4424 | 1.3 Ang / 8.94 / 8.82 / 8.86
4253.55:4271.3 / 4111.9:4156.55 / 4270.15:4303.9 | -1.0 Ang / 8.82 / 8.83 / 8.83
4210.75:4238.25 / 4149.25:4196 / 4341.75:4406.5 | -0.8 Ang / 8.94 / 8.73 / 8.89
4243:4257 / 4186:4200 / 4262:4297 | 1.1 Ang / 8.89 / 9.26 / 9.14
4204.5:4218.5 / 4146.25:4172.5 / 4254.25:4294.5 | 0.4 Ang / 9.14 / 9.18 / 9.16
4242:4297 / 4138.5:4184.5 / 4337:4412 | -1.2 Ang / 8.86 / 8.77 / 8.81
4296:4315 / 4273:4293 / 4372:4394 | 1.4 Ang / 9.1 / 8.45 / 8.95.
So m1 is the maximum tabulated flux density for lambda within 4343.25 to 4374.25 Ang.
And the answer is 10.65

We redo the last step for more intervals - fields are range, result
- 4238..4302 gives 10.56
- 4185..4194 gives 9.917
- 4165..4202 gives 10.68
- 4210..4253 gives 10.49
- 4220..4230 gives 9.694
